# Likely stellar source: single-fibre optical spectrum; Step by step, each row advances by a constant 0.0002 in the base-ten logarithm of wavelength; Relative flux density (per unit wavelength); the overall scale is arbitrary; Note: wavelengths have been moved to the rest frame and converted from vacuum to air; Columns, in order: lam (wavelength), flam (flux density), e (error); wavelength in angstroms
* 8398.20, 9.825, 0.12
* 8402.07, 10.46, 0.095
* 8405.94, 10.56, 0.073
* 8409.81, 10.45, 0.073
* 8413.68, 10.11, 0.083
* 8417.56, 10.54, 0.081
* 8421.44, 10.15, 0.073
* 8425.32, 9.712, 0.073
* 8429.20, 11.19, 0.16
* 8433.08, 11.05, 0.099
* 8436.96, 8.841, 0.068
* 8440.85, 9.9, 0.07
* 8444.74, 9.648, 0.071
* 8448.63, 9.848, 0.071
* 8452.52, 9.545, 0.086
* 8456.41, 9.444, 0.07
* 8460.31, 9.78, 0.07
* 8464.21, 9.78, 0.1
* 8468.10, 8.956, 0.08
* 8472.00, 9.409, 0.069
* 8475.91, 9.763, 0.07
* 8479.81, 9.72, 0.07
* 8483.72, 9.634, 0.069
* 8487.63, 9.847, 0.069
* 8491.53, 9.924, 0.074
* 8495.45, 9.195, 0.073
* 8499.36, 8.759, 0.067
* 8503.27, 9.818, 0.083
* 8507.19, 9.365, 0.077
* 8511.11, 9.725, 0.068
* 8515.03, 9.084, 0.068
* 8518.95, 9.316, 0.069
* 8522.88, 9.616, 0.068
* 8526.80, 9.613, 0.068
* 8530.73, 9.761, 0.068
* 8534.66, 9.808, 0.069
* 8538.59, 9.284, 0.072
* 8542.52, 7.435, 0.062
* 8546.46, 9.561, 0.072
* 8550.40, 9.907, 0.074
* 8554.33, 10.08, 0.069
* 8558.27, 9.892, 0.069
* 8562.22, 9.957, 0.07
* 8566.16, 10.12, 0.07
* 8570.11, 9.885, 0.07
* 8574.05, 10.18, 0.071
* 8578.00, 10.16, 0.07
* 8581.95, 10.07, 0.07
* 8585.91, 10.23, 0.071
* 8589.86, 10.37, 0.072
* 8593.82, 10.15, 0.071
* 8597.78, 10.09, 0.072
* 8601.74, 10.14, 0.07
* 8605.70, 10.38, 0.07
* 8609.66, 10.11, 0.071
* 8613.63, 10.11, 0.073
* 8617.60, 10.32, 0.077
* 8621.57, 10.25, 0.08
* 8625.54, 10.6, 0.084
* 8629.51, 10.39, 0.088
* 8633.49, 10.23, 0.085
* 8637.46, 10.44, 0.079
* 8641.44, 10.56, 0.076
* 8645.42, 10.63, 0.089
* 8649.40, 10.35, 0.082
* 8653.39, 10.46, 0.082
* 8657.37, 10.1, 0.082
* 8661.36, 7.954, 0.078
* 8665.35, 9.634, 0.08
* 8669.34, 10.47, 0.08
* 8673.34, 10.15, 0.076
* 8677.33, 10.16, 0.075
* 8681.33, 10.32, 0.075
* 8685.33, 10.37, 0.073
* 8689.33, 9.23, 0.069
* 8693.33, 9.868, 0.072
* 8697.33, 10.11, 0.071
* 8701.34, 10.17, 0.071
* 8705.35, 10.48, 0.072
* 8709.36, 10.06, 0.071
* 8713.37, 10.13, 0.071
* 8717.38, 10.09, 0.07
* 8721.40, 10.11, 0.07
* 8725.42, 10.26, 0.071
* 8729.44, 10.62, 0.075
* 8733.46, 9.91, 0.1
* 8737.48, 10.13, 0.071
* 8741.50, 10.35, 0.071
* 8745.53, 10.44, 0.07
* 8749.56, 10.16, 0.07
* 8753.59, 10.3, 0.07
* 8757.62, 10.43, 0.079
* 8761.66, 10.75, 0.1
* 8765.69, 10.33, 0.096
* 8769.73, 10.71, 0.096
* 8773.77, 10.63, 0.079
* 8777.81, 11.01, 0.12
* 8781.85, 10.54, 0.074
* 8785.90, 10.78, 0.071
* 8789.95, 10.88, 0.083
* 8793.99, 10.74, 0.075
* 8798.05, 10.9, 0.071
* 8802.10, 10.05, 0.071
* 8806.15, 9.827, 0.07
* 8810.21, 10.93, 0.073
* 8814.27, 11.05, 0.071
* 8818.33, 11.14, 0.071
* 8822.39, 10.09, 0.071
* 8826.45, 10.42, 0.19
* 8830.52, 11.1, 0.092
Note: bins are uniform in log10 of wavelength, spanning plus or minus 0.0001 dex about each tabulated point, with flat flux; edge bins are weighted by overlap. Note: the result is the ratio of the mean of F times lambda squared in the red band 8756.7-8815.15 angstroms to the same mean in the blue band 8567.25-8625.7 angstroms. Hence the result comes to 1.1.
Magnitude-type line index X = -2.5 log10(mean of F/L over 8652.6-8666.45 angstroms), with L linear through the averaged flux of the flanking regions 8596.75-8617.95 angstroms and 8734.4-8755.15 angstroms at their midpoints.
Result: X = 0.08 mag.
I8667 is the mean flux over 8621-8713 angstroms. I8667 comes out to 10.1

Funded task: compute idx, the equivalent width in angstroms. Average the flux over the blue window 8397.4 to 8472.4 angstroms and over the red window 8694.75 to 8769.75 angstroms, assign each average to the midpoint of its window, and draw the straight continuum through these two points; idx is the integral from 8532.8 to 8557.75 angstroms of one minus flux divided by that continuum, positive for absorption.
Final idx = 1.8 angstroms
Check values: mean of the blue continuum 9.97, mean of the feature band 9.38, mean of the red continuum 10.3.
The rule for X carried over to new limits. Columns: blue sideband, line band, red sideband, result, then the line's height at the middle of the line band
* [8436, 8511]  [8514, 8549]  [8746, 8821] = 0.05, 9.75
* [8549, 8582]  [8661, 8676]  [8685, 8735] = 0.04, 10.1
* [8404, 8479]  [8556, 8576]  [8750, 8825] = 0.02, 10.2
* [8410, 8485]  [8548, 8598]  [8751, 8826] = 0.01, 10.1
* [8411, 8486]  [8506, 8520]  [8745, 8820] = 0.07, 10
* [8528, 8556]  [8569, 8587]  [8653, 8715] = -0.06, 9.55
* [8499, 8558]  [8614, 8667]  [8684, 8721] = -0.03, 9.84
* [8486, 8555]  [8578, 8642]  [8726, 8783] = -0.05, 9.82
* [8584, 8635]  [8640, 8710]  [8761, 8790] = 0.04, 10.4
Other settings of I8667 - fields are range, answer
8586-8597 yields 10.2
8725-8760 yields 10.3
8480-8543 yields 9.44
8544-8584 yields 9.95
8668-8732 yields 10.2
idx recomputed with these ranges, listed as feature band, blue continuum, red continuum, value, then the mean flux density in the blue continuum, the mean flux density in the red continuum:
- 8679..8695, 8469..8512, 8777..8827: 0.44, 9.54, 10.6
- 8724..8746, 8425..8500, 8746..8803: 0.43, 9.71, 10.6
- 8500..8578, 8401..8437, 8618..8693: 4.95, 10.4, 10.1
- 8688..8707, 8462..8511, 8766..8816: 0.59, 9.52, 10.7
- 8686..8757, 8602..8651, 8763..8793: 2.84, 10.4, 10.7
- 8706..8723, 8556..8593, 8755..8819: 0.55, 10.1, 10.7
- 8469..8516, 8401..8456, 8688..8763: 2.87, 10.1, 10.2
